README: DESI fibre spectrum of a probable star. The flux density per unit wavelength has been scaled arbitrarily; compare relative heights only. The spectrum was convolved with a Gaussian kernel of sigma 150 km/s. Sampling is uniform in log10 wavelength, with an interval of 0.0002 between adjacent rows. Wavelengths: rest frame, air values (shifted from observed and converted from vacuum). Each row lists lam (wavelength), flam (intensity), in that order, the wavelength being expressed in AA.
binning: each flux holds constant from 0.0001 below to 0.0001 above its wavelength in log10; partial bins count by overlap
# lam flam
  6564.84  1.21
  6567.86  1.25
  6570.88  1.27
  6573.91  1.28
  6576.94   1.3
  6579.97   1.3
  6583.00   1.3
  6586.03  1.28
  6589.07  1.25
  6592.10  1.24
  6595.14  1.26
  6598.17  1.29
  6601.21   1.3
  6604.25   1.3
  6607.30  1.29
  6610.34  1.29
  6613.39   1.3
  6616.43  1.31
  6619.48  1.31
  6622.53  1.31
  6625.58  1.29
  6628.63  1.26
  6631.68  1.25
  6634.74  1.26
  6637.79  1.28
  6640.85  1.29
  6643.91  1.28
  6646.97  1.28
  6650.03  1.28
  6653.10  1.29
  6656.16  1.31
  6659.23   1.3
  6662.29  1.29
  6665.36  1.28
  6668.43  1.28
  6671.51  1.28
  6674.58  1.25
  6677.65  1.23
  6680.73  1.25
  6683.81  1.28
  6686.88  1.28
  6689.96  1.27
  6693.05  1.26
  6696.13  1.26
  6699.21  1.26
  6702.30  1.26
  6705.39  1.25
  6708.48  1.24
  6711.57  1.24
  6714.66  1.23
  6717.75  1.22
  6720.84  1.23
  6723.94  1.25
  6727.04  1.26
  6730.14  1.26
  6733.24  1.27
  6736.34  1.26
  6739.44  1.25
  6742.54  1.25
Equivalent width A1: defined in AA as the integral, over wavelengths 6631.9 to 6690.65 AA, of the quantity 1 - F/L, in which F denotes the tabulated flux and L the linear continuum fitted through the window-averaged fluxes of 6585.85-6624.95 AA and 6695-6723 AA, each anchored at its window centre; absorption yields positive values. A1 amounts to -0.6 AA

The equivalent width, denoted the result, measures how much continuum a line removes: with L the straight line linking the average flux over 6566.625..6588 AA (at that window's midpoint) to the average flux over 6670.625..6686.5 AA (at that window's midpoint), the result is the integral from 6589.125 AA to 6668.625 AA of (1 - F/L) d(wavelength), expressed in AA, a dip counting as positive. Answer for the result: -0.9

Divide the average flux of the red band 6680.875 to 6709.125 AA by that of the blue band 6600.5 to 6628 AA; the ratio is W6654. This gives 0.97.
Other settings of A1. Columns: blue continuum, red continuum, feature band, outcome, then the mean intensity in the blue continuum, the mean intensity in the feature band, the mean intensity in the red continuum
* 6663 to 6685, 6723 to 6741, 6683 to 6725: 0.33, 1.26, 1.25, 1.26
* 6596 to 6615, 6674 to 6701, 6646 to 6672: -0.33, 1.29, 1.29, 1.26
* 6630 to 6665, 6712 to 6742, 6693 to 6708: 0.04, 1.28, 1.26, 1.25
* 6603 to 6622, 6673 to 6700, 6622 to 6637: 0.22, 1.3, 1.27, 1.26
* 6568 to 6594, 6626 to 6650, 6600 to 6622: -0.45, 1.28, 1.3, 1.27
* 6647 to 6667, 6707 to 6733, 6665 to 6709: 0.20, 1.29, 1.26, 1.24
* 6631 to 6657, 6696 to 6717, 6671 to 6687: 0.03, 1.28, 1.26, 1.25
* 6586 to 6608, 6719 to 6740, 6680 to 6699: -0.10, 1.28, 1.27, 1.25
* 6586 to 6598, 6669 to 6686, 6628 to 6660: -0.52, 1.26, 1.28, 1.26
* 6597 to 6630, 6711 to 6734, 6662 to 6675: -0.07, 1.3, 1.28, 1.24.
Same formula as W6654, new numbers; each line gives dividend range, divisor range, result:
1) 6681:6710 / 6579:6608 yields 0.99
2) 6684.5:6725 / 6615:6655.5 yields 0.97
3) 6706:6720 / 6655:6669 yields 0.95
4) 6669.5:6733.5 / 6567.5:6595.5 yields 0.98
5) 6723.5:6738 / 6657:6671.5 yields 0.98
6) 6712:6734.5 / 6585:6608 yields 0.98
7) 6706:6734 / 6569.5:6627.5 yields 0.97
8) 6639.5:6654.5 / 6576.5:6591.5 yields 1.00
